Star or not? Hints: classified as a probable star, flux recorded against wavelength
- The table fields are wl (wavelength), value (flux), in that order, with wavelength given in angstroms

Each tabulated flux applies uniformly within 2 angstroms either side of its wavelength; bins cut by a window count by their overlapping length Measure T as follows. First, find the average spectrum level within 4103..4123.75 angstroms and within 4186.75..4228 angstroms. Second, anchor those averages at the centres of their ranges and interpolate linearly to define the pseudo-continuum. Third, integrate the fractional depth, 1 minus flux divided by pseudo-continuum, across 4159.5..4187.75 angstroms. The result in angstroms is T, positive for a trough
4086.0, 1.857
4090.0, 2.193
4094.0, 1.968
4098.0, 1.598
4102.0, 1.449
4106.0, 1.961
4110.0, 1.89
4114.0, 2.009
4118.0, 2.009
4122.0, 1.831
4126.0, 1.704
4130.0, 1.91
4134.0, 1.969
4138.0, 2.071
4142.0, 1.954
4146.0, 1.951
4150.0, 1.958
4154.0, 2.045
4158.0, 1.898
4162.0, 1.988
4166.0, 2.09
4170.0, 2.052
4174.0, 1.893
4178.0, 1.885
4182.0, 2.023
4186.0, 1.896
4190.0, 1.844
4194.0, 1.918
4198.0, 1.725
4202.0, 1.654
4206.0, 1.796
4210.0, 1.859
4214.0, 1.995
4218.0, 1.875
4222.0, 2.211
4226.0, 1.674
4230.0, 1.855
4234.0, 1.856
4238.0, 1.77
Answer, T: -1.4 angstroms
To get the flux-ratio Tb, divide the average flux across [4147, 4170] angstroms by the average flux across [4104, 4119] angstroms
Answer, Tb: 1.02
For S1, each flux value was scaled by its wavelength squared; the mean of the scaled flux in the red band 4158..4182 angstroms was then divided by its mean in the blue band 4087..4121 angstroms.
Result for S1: 1.08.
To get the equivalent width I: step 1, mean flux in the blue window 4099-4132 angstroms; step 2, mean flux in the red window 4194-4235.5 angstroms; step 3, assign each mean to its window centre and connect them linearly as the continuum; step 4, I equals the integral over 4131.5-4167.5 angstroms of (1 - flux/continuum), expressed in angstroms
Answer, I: -2.9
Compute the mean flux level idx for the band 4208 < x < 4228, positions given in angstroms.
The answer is 1.92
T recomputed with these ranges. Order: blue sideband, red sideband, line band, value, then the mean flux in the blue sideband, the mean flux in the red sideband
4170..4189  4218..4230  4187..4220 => 1.5 angstroms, 1.93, 1.92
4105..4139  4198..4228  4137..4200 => -1.9 angstroms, 1.92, 1.86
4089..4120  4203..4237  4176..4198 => -0.2 angstroms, 1.87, 1.88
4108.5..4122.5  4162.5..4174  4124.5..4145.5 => 0.5 angstroms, 1.95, 2.03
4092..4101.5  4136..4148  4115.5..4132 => 0.1 angstroms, 1.73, 1.99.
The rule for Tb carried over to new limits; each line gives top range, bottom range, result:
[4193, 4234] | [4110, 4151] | 0.96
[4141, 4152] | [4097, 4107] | 1.19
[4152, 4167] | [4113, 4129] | 1.06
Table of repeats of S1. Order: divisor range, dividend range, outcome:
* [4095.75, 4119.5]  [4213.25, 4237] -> 1.11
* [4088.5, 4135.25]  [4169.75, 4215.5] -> 1.04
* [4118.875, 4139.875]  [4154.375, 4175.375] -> 1.07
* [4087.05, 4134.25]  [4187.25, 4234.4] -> 1.04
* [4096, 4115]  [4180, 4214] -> 1.09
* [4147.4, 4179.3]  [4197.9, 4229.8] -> 0.96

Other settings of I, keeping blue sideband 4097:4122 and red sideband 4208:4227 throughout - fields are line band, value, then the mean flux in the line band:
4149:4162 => -0.7 angstroms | 1.97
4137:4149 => -0.8 angstroms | 1.98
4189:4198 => 0.3 angstroms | 1.85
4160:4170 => -0.8 angstroms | 2.04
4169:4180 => -0.2 angstroms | 1.93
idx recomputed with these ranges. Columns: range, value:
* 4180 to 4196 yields 1.92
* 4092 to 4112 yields 1.77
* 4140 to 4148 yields 1.95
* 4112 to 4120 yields 2.01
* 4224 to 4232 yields 1.76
